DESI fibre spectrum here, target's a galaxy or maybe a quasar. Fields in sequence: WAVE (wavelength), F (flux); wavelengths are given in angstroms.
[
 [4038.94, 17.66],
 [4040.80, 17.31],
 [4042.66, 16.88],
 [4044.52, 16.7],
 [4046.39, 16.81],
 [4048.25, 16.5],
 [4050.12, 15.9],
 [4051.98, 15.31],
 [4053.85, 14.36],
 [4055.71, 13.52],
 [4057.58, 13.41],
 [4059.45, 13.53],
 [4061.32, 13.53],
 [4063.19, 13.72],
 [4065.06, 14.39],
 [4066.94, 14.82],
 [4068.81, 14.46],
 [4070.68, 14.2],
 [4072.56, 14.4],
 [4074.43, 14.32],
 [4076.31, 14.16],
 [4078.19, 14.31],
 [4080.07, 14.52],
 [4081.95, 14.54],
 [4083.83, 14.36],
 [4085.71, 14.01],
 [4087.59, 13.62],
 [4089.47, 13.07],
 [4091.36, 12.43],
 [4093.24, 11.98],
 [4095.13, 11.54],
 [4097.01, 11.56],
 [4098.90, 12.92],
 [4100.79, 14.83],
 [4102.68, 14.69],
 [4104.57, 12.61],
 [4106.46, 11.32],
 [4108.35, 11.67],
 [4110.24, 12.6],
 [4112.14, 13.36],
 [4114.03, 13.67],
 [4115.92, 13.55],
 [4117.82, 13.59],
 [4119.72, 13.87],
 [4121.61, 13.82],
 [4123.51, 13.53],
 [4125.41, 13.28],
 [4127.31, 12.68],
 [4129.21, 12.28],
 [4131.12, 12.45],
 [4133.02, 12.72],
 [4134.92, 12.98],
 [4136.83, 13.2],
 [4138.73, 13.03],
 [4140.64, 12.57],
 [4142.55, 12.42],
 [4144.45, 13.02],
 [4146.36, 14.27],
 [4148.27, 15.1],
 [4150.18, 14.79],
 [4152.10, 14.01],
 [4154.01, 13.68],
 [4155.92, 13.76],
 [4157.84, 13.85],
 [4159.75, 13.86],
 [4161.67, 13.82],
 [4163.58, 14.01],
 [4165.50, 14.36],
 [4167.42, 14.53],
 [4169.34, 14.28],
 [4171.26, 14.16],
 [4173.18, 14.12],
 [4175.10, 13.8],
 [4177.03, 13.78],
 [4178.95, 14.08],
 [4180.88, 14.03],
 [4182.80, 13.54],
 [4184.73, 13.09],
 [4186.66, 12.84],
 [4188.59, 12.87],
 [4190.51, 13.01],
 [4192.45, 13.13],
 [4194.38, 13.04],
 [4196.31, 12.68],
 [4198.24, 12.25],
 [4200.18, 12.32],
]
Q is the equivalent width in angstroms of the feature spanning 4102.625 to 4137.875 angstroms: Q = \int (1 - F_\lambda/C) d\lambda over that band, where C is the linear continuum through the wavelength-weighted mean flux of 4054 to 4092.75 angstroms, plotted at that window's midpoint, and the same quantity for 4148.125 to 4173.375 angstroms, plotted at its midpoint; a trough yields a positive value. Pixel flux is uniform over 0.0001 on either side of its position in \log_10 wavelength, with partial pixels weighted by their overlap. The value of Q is 2.6 angstroms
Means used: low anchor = 14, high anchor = 14.1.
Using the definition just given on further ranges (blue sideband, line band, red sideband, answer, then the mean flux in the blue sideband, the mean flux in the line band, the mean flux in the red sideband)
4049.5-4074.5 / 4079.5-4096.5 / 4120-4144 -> 0.6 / 14.3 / 13.3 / 12.9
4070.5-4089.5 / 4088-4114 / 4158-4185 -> 2.6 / 14.2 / 12.7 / 14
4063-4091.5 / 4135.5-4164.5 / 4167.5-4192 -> 0.2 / 14.1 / 13.7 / 13.7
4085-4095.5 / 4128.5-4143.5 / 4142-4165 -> 1.0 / 12.8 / 12.7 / 13.9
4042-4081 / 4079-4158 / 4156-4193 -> 5.3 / 14.7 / 13.3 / 13.7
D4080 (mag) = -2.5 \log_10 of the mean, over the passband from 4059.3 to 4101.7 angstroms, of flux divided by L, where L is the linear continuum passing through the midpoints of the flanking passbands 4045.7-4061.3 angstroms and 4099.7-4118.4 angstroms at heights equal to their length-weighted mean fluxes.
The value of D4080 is 0.02 mag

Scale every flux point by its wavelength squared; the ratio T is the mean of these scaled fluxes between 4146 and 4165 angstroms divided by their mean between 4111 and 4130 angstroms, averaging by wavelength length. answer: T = 1.07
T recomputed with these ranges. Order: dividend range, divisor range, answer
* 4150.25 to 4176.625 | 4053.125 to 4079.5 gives 1.04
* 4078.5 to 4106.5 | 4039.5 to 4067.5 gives 0.89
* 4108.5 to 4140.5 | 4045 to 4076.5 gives 0.93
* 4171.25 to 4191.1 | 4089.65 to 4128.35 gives 1.08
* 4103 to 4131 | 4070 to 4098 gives 0.98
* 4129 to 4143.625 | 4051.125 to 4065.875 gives 0.95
